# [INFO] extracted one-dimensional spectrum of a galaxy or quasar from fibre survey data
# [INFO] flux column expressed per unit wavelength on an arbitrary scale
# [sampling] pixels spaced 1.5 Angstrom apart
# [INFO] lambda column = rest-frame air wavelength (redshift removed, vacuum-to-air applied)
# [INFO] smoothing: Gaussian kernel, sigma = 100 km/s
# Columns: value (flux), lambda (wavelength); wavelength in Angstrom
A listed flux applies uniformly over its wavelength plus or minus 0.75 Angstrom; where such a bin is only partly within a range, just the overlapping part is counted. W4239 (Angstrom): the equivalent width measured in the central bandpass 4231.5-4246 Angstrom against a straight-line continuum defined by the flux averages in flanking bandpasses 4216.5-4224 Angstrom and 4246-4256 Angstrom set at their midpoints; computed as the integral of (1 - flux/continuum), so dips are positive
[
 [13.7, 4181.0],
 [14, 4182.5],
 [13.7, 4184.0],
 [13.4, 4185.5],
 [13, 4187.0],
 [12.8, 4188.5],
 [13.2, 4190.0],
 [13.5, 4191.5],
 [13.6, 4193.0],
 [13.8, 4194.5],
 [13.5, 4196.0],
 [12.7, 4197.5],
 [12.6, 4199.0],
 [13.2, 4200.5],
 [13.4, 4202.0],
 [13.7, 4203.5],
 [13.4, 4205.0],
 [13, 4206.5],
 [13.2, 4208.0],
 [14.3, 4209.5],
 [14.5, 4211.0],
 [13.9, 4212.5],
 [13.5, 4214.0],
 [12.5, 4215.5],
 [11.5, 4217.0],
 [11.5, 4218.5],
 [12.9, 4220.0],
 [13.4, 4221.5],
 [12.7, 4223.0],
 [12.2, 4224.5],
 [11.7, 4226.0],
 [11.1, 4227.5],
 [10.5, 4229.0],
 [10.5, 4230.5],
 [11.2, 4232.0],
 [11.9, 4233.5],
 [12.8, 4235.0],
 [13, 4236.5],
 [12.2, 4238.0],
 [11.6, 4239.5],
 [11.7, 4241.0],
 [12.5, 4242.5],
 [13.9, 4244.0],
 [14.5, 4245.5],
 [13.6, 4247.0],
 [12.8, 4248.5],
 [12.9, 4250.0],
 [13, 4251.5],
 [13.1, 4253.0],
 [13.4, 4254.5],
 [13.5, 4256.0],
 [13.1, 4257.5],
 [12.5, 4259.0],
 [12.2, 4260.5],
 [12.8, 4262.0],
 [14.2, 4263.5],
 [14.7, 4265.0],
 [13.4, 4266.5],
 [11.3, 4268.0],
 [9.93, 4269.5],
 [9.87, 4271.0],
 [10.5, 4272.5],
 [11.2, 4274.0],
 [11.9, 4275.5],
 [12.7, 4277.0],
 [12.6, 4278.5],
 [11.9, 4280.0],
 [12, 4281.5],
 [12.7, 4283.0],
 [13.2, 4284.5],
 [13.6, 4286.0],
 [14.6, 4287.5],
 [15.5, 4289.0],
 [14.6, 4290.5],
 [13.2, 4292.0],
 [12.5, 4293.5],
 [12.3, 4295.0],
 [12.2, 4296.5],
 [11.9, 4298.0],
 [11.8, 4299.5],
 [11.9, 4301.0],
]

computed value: 0.4 Angstrom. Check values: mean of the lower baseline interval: 12.4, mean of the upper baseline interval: 13.2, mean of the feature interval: 12.5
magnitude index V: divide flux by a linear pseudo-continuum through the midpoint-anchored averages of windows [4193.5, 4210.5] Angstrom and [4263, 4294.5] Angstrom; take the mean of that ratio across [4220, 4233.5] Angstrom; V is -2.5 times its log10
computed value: 0.12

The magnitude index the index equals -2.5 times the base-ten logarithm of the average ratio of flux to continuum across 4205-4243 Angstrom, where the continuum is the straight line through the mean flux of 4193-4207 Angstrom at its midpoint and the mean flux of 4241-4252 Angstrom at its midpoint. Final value 0.07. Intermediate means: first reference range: 13.3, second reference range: 13.2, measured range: 12.4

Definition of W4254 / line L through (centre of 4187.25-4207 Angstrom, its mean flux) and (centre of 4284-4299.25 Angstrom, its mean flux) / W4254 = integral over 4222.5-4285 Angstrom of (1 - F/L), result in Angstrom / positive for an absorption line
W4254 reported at 4.4 Angstrom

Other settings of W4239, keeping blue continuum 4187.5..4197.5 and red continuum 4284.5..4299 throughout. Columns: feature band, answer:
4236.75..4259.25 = 0.6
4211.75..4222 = 0.5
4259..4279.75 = 1.9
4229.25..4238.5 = 1.0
